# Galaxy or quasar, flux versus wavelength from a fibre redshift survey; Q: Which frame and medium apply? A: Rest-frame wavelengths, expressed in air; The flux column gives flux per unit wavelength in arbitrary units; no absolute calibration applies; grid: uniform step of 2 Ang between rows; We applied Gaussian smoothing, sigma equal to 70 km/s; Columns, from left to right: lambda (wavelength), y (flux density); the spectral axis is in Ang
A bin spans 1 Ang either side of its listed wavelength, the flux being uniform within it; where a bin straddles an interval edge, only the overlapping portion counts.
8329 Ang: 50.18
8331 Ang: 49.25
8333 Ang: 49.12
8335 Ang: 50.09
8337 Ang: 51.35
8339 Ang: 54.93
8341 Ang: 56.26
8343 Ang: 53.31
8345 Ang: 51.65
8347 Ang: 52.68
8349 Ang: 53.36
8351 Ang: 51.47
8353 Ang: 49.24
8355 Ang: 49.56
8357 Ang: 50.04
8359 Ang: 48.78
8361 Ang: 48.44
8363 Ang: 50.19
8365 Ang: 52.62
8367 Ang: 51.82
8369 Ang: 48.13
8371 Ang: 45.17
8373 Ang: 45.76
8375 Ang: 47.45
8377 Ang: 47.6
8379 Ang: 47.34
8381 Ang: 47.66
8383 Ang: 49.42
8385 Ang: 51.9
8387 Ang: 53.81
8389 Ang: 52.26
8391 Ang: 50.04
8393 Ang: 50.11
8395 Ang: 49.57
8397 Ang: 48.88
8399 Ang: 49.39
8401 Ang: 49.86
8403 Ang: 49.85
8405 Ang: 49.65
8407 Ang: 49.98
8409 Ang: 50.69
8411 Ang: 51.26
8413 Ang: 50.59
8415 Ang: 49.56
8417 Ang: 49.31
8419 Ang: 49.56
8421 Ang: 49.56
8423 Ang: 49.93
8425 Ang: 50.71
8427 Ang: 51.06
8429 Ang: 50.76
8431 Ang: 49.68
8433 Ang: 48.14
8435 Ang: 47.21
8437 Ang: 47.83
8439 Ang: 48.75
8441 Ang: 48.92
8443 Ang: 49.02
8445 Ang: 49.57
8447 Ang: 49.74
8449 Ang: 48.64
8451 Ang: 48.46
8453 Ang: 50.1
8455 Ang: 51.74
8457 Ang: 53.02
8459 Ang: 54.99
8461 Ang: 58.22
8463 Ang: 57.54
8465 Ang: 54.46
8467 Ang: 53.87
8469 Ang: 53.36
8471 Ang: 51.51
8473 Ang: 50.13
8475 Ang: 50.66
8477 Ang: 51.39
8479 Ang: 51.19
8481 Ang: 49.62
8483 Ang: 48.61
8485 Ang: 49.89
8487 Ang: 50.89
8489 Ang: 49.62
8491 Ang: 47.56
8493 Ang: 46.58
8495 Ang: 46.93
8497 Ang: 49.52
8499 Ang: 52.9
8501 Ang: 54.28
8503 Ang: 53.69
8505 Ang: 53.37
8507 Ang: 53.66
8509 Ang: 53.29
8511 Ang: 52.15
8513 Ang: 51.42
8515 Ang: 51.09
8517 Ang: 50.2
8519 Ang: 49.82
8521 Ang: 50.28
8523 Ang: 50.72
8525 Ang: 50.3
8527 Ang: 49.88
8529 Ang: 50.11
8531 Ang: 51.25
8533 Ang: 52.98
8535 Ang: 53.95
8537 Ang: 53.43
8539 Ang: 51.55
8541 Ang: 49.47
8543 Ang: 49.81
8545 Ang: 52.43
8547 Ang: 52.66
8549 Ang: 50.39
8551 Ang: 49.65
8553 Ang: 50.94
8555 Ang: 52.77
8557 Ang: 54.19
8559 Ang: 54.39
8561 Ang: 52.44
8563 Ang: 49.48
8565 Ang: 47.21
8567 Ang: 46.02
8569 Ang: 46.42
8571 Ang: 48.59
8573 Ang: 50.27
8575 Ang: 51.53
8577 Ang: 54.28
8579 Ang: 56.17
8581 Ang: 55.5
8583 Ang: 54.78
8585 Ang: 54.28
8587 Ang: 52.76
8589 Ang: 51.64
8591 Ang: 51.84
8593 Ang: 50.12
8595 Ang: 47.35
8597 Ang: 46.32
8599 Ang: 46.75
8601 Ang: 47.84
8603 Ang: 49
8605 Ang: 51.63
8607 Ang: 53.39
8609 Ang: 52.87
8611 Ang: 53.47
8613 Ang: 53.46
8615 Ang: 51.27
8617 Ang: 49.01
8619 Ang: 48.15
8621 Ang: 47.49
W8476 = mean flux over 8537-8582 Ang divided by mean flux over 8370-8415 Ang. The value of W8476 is 1.0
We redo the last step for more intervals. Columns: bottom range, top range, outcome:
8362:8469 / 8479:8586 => 1.02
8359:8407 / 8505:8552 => 1.04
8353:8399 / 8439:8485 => 1.04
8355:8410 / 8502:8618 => 1.04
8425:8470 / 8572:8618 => 1.01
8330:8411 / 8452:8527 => 1.03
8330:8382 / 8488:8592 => 1.02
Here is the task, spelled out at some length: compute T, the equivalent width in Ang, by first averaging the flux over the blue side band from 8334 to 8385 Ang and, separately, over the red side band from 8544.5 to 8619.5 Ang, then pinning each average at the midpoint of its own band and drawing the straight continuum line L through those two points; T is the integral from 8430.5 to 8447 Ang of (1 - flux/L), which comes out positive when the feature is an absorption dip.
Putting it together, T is 0.6 Ang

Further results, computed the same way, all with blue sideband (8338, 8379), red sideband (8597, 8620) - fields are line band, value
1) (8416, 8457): 0.7 Ang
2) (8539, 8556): -0.2 Ang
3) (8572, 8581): -0.5 Ang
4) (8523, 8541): -0.4 Ang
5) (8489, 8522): -0.4 Ang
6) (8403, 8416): 0.0 Ang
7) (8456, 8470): -1.3 Ang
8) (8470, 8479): -0.1 Ang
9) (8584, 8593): -0.3 Ang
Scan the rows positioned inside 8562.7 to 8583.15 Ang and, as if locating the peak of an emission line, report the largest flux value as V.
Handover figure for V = 56.17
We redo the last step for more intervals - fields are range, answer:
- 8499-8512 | 54.28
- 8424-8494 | 58.22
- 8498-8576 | 54.39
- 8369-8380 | 48.13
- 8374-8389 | 53.81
